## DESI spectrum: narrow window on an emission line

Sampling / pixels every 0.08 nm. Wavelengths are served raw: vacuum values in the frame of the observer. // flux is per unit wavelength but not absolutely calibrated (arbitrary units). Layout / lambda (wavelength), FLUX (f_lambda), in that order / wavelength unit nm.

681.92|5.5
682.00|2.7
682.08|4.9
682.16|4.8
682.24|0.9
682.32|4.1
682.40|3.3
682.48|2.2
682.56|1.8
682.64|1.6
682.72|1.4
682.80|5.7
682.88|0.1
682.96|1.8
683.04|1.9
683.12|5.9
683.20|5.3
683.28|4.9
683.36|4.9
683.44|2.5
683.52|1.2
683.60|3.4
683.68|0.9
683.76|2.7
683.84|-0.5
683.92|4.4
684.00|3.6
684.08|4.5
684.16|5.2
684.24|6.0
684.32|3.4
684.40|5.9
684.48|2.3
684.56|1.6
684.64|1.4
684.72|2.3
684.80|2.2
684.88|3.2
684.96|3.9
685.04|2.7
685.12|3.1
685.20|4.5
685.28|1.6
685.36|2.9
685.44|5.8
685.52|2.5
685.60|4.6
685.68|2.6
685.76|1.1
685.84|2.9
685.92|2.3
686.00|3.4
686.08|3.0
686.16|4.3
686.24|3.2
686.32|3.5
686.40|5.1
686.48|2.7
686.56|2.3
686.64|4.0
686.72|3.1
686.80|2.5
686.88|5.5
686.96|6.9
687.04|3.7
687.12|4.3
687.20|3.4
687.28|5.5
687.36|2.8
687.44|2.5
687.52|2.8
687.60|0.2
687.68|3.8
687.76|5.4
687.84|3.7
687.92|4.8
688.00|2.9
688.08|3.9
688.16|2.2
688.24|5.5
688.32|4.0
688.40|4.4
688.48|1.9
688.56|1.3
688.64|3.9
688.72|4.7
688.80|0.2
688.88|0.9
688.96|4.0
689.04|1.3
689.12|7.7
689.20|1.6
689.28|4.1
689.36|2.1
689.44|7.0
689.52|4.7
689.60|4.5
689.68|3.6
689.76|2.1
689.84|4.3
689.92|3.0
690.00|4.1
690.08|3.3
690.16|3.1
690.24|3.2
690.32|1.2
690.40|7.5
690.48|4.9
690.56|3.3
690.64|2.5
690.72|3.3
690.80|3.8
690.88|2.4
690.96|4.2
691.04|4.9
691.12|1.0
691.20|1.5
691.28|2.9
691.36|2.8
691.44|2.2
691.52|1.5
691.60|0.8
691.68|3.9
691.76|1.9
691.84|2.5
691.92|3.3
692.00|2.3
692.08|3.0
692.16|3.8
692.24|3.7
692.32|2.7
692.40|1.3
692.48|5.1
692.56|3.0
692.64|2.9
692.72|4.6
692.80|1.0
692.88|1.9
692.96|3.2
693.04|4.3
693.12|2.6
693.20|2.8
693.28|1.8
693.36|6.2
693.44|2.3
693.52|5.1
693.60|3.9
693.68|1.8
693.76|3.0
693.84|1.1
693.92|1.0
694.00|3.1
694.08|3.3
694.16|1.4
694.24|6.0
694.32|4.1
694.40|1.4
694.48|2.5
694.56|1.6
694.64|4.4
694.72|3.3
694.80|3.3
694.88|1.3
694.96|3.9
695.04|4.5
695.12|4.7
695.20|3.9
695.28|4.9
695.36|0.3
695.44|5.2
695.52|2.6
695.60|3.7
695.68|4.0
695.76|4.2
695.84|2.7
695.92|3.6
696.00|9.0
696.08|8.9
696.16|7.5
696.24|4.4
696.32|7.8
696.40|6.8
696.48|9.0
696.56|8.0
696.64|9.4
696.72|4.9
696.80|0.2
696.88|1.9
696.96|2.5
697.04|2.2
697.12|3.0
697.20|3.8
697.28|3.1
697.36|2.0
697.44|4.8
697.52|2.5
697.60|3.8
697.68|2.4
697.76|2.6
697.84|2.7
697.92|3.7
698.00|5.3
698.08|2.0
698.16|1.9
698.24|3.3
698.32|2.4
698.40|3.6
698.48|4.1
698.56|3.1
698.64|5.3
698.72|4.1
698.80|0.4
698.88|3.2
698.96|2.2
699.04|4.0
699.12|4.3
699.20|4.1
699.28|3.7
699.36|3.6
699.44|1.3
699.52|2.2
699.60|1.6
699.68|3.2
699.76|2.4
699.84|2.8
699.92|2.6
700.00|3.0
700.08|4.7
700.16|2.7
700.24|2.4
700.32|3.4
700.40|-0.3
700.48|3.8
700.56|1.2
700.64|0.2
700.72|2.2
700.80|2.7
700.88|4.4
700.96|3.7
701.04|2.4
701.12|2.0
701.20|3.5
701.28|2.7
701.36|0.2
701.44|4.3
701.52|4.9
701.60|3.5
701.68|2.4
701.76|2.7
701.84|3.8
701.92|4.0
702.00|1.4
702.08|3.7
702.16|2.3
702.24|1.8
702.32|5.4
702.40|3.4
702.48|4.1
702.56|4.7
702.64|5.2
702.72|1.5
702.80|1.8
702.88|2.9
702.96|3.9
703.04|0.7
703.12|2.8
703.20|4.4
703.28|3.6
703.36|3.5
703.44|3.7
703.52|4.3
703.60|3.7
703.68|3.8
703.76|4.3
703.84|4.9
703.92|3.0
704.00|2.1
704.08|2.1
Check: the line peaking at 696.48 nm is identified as Hbeta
